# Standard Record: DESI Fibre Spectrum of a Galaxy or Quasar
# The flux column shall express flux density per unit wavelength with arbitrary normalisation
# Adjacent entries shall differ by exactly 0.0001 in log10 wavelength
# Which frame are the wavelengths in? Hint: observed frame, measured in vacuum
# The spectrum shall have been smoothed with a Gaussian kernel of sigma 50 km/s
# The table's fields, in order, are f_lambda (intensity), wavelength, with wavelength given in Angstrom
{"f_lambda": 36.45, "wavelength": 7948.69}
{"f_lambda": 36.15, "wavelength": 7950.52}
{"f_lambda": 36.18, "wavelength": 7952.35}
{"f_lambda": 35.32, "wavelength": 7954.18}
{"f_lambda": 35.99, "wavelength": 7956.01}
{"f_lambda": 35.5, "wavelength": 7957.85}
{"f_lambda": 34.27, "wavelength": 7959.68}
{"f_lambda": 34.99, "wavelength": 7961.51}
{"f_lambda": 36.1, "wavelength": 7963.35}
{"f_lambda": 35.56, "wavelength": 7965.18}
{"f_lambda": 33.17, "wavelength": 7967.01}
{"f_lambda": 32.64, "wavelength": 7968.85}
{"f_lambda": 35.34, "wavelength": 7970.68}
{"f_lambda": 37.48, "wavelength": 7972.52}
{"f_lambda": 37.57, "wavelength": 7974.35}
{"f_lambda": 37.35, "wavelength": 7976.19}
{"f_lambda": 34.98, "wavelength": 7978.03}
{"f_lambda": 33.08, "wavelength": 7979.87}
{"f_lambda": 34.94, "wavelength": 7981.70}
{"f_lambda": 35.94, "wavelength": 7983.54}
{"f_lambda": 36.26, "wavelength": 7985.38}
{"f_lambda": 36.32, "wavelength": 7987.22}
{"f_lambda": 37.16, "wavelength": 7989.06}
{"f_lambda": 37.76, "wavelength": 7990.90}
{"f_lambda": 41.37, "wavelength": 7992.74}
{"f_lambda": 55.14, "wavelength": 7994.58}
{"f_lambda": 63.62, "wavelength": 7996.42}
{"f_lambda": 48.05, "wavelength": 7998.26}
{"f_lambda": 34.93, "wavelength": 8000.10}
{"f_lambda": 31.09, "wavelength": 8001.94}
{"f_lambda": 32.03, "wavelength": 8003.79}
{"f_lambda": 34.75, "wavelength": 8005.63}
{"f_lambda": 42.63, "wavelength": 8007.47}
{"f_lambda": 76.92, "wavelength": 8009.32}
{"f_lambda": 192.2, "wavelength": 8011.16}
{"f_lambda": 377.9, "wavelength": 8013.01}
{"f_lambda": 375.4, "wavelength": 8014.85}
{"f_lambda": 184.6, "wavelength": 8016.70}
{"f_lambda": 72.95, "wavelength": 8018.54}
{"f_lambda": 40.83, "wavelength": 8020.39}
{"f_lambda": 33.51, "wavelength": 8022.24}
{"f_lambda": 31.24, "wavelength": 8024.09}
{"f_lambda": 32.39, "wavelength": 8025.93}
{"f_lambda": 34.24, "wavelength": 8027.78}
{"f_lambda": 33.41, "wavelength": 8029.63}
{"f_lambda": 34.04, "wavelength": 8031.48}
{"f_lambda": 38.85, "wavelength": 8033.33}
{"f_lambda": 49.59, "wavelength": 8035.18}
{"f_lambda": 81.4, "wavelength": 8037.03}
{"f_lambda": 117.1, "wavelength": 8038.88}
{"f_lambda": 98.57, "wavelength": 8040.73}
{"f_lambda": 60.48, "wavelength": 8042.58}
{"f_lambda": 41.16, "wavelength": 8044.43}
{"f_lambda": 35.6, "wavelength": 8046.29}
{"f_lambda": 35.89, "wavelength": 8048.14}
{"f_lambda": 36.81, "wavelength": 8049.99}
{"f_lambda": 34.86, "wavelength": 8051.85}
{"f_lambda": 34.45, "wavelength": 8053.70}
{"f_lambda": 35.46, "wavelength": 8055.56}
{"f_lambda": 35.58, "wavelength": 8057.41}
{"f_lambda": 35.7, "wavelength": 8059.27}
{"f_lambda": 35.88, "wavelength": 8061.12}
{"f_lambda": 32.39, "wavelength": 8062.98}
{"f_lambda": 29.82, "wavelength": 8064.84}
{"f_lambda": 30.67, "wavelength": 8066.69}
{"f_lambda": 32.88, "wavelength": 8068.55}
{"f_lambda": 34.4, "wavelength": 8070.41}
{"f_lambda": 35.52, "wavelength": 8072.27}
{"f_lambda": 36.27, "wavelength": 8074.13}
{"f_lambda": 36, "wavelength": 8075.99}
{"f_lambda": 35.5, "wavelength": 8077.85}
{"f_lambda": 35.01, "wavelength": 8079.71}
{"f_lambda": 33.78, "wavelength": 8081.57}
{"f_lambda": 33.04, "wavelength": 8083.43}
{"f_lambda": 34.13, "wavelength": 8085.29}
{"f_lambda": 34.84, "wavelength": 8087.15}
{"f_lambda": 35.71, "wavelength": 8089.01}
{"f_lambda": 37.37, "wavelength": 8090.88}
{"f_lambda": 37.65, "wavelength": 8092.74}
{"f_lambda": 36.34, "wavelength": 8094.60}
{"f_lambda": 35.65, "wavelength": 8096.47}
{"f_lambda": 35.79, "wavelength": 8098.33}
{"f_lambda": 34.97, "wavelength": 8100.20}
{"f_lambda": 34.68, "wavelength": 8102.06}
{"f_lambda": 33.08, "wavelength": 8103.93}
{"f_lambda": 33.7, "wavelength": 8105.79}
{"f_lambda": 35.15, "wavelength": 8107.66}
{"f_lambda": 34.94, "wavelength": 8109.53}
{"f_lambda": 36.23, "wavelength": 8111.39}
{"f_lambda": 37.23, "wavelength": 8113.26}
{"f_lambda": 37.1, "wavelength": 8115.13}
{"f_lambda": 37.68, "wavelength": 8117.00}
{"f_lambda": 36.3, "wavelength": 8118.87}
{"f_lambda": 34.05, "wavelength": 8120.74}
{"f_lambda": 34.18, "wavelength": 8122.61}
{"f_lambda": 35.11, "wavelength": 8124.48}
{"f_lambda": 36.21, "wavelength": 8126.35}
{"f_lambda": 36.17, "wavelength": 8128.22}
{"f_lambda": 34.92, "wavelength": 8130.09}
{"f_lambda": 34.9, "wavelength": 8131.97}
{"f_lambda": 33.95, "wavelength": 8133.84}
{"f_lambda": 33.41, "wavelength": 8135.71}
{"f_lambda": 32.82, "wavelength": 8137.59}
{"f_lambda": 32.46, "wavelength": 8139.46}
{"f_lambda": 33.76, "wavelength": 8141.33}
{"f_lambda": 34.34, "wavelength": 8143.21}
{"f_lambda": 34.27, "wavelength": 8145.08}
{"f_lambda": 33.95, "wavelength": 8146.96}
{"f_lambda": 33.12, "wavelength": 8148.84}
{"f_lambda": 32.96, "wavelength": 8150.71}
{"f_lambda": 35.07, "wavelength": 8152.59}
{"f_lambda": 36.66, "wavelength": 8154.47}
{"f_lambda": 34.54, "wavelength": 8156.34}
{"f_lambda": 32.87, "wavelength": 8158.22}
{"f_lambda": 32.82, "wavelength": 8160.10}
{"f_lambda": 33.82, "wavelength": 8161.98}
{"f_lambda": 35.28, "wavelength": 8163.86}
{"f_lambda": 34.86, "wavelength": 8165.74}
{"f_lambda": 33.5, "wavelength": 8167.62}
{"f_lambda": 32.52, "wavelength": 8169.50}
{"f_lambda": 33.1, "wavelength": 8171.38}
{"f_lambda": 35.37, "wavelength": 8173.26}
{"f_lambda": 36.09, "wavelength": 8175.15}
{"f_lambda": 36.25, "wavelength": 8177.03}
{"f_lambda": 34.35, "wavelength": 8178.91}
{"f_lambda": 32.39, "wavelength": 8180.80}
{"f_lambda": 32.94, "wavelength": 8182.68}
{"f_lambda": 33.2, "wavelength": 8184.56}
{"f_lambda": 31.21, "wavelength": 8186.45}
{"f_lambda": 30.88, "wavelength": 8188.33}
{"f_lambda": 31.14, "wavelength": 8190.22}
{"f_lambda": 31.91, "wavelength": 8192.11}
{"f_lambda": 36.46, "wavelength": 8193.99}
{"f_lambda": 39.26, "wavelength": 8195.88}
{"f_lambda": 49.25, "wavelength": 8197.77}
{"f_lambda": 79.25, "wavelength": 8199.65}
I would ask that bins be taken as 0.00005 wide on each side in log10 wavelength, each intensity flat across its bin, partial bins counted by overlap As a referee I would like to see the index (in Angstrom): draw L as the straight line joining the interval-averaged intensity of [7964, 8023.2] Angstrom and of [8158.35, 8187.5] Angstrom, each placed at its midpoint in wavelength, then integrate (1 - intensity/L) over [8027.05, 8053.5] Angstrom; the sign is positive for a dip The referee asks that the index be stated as 4.0 Angstrom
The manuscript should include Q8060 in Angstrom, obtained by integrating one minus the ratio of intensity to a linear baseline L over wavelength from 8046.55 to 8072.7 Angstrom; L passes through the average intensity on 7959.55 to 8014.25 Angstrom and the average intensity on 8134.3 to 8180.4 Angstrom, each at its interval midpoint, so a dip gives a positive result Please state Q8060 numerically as 7.4 Angstrom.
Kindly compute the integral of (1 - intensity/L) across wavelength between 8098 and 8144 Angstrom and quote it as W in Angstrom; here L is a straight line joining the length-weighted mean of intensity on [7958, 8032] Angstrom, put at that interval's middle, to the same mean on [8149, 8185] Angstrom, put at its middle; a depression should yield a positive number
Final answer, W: 7.7 Angstrom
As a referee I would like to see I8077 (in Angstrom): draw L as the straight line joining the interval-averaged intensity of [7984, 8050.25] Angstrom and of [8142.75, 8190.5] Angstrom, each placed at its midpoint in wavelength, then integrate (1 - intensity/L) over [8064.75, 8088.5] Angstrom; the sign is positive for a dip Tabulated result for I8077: 9.7 Angstrom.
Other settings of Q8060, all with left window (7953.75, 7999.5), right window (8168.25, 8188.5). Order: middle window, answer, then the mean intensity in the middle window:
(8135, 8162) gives 0.4 Angstrom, 33.8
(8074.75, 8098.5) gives 0.2 Angstrom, 35.5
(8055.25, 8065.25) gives 0.6 Angstrom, 34.3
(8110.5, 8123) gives -0.4 Angstrom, 36.2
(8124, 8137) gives -0.1 Angstrom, 34.9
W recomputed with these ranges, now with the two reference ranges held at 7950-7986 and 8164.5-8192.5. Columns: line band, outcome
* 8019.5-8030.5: 0.2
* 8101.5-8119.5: -0.8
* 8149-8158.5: -0.2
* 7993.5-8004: -2.9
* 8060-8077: 0.3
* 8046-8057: -0.3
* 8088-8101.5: -0.8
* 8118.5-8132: -0.5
